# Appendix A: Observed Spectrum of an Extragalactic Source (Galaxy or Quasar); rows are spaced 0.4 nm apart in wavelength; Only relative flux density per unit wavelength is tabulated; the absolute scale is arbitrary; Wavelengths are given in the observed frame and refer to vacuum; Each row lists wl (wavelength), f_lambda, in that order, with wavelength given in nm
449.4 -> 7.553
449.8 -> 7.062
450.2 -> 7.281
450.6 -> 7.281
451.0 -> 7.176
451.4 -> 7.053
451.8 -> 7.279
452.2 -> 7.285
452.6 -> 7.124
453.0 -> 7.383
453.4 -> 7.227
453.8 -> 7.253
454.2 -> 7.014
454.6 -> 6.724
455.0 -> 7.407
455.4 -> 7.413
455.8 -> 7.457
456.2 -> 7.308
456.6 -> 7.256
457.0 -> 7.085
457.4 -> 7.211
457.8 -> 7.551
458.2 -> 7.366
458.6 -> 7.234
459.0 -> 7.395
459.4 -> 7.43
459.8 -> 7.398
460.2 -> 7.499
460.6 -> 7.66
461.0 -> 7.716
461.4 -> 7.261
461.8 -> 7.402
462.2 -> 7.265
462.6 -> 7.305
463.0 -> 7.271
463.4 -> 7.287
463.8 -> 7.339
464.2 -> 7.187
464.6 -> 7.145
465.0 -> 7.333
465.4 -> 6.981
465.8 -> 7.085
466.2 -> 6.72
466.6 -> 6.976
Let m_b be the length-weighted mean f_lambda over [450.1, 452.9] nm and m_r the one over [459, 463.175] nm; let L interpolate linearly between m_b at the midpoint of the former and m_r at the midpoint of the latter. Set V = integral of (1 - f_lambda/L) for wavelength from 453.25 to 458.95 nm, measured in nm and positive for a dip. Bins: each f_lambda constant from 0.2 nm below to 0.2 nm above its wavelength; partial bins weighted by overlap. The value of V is 0.05 nm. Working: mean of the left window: 7.21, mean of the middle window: 7.25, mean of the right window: 7.42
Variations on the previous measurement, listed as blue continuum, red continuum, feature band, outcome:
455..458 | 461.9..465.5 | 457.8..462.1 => -0.09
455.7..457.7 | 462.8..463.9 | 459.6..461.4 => -0.06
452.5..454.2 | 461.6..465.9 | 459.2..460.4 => -0.03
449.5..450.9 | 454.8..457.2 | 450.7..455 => 0.06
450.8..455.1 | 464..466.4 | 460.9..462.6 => -0.07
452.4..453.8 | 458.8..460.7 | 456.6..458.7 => 0.03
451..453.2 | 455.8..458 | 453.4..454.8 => 0.04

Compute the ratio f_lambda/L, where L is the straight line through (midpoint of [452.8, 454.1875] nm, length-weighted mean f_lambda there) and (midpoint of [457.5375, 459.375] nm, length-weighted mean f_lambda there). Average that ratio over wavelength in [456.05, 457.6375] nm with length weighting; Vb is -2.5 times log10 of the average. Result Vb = 0.02 mag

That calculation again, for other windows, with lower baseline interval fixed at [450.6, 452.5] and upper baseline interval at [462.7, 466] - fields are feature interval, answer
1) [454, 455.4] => 0.016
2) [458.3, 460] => -0.024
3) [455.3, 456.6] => -0.025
